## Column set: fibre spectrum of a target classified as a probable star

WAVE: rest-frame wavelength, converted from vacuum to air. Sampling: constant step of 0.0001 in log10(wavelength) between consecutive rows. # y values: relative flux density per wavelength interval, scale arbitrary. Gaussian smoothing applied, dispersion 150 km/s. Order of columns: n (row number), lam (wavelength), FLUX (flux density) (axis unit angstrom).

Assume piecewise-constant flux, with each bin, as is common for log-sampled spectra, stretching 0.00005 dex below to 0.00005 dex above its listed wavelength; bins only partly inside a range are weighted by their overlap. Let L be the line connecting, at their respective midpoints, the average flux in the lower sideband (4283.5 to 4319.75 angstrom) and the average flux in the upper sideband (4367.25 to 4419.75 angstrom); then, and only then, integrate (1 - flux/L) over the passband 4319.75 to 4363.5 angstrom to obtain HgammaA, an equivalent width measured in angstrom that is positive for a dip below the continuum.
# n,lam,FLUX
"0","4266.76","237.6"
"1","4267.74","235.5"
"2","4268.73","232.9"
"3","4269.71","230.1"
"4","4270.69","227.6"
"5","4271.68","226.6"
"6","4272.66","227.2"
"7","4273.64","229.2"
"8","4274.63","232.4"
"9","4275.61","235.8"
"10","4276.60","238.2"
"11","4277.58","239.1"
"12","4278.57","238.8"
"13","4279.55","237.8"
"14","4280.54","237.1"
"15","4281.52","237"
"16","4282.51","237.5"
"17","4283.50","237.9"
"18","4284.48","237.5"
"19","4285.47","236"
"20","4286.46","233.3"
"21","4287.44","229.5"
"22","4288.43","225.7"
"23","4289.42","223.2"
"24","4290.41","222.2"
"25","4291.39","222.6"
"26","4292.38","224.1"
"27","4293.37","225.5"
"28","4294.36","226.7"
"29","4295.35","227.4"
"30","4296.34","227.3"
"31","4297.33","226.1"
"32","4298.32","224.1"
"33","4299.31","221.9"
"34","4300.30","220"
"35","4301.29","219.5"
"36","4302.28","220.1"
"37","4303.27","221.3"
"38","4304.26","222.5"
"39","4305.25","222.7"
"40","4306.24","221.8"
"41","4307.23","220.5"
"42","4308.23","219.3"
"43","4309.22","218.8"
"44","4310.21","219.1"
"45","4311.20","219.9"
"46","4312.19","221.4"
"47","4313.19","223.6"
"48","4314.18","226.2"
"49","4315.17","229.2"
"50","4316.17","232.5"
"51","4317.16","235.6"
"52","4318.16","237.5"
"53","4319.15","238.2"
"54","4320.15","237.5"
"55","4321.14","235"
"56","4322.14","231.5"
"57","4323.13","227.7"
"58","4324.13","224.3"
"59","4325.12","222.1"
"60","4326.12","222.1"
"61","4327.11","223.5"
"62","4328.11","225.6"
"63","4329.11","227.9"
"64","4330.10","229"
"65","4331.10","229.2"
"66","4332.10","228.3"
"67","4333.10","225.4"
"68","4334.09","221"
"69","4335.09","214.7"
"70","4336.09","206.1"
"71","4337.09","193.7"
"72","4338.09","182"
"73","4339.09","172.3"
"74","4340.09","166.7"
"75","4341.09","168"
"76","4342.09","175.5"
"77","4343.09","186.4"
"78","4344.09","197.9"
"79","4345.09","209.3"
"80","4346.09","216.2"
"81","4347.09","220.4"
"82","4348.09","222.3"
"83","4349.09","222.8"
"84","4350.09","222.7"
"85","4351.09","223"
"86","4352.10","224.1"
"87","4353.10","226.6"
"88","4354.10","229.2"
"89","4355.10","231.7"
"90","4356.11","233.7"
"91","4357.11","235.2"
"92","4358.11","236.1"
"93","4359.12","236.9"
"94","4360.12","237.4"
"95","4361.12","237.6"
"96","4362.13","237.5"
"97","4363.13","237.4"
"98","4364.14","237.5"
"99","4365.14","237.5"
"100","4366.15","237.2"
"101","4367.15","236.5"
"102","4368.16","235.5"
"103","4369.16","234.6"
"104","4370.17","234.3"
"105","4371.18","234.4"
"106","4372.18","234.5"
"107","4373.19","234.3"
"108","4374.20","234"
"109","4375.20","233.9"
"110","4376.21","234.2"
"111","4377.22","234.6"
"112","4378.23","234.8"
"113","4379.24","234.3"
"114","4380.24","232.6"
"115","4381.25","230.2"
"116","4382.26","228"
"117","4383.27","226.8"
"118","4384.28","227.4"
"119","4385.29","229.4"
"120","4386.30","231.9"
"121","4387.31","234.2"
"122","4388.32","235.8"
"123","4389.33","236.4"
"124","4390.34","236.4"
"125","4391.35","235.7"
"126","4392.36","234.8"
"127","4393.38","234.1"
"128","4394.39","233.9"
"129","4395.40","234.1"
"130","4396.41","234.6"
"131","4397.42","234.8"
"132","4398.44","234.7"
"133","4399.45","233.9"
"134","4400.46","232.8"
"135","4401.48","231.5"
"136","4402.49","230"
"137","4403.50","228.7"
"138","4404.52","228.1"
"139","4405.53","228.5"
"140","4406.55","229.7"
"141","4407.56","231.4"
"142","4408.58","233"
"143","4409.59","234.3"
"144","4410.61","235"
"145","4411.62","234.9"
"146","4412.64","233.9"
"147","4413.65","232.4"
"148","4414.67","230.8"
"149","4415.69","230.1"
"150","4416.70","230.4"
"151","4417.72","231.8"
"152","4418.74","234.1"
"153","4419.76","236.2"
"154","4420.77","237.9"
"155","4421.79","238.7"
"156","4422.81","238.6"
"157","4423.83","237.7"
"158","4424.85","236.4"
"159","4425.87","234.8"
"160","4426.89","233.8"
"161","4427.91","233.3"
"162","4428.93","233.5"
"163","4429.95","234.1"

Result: 2.0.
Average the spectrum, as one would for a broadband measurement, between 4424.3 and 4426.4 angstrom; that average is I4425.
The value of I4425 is 235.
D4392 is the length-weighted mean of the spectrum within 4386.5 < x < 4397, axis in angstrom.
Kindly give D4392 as 235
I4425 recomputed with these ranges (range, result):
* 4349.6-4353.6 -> 224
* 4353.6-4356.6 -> 231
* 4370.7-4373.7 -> 234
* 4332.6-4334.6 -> 224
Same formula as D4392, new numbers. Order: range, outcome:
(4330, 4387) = 223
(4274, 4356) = 222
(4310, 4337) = 226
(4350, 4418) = 233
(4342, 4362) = 223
